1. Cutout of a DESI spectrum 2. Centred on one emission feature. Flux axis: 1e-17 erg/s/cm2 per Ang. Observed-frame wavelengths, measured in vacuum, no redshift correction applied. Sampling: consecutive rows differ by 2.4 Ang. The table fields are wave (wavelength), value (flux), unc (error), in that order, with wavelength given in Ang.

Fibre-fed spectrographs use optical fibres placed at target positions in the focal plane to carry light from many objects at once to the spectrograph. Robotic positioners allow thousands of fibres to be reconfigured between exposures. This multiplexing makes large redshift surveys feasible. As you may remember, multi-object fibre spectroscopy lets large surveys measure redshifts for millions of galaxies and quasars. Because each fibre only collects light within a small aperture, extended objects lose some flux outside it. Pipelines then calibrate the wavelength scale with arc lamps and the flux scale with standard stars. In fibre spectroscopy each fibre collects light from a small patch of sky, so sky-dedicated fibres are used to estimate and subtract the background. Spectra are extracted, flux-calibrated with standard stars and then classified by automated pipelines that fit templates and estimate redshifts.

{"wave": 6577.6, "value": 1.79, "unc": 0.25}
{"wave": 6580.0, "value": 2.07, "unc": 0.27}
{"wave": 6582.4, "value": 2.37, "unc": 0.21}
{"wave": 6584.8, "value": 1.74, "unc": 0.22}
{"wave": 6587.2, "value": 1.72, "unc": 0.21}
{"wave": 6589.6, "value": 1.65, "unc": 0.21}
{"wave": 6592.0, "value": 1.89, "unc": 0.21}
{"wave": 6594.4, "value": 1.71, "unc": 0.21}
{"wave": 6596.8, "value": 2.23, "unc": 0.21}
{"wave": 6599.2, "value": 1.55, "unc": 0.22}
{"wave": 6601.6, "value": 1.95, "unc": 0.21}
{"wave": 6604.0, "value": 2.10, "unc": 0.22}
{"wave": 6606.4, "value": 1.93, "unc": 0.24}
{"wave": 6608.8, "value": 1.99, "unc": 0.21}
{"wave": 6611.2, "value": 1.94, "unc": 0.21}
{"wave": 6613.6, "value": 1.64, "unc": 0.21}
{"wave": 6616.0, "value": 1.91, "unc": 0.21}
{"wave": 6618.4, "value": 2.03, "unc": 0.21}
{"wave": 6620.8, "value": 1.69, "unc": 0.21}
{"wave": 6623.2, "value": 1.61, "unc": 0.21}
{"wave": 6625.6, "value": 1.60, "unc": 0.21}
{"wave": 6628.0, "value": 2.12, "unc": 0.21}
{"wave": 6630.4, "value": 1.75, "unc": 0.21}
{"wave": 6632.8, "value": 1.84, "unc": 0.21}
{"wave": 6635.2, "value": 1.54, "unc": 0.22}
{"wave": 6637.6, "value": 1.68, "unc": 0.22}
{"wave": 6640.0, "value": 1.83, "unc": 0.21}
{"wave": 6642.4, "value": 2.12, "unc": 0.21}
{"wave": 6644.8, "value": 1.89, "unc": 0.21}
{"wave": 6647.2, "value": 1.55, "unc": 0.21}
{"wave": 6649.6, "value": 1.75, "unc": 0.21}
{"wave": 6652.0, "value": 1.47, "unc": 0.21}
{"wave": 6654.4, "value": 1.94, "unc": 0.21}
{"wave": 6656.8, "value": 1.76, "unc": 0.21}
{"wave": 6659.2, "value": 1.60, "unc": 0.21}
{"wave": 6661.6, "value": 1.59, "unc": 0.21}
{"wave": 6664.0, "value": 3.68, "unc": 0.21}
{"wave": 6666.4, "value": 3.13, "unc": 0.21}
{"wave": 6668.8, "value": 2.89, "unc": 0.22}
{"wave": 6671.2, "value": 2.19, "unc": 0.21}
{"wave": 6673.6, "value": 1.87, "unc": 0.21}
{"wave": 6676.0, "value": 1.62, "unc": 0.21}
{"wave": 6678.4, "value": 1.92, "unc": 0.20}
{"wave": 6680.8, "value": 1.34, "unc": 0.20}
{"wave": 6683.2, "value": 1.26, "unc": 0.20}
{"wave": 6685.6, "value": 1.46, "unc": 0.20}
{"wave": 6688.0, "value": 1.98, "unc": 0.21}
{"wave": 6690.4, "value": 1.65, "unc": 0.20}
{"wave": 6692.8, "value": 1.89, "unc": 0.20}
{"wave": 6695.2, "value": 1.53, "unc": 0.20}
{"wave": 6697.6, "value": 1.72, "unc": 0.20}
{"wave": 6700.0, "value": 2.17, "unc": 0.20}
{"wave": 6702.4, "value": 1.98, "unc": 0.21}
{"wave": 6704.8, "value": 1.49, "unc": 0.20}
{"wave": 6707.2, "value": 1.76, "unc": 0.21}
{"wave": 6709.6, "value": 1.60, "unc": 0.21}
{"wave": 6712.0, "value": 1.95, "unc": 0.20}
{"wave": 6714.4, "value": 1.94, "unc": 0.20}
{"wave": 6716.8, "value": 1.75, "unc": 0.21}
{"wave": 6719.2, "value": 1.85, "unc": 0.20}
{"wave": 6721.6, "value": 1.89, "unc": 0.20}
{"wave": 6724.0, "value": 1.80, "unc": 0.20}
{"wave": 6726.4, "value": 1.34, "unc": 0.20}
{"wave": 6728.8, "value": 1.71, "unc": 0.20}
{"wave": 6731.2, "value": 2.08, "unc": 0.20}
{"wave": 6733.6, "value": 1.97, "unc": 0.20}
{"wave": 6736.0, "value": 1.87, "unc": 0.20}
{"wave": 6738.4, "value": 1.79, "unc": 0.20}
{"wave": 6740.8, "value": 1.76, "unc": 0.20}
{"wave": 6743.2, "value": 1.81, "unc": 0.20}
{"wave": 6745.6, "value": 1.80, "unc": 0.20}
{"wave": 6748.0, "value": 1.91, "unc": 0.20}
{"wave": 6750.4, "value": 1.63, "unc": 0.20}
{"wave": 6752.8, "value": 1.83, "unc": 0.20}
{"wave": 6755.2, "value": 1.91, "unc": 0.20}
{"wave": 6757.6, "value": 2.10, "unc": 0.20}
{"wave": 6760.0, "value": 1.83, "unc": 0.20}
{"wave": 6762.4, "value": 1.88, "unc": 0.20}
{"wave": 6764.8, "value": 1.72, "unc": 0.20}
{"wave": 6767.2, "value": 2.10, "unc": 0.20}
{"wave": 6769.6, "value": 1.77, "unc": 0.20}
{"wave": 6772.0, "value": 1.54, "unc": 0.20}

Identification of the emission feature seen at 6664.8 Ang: Hbeta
